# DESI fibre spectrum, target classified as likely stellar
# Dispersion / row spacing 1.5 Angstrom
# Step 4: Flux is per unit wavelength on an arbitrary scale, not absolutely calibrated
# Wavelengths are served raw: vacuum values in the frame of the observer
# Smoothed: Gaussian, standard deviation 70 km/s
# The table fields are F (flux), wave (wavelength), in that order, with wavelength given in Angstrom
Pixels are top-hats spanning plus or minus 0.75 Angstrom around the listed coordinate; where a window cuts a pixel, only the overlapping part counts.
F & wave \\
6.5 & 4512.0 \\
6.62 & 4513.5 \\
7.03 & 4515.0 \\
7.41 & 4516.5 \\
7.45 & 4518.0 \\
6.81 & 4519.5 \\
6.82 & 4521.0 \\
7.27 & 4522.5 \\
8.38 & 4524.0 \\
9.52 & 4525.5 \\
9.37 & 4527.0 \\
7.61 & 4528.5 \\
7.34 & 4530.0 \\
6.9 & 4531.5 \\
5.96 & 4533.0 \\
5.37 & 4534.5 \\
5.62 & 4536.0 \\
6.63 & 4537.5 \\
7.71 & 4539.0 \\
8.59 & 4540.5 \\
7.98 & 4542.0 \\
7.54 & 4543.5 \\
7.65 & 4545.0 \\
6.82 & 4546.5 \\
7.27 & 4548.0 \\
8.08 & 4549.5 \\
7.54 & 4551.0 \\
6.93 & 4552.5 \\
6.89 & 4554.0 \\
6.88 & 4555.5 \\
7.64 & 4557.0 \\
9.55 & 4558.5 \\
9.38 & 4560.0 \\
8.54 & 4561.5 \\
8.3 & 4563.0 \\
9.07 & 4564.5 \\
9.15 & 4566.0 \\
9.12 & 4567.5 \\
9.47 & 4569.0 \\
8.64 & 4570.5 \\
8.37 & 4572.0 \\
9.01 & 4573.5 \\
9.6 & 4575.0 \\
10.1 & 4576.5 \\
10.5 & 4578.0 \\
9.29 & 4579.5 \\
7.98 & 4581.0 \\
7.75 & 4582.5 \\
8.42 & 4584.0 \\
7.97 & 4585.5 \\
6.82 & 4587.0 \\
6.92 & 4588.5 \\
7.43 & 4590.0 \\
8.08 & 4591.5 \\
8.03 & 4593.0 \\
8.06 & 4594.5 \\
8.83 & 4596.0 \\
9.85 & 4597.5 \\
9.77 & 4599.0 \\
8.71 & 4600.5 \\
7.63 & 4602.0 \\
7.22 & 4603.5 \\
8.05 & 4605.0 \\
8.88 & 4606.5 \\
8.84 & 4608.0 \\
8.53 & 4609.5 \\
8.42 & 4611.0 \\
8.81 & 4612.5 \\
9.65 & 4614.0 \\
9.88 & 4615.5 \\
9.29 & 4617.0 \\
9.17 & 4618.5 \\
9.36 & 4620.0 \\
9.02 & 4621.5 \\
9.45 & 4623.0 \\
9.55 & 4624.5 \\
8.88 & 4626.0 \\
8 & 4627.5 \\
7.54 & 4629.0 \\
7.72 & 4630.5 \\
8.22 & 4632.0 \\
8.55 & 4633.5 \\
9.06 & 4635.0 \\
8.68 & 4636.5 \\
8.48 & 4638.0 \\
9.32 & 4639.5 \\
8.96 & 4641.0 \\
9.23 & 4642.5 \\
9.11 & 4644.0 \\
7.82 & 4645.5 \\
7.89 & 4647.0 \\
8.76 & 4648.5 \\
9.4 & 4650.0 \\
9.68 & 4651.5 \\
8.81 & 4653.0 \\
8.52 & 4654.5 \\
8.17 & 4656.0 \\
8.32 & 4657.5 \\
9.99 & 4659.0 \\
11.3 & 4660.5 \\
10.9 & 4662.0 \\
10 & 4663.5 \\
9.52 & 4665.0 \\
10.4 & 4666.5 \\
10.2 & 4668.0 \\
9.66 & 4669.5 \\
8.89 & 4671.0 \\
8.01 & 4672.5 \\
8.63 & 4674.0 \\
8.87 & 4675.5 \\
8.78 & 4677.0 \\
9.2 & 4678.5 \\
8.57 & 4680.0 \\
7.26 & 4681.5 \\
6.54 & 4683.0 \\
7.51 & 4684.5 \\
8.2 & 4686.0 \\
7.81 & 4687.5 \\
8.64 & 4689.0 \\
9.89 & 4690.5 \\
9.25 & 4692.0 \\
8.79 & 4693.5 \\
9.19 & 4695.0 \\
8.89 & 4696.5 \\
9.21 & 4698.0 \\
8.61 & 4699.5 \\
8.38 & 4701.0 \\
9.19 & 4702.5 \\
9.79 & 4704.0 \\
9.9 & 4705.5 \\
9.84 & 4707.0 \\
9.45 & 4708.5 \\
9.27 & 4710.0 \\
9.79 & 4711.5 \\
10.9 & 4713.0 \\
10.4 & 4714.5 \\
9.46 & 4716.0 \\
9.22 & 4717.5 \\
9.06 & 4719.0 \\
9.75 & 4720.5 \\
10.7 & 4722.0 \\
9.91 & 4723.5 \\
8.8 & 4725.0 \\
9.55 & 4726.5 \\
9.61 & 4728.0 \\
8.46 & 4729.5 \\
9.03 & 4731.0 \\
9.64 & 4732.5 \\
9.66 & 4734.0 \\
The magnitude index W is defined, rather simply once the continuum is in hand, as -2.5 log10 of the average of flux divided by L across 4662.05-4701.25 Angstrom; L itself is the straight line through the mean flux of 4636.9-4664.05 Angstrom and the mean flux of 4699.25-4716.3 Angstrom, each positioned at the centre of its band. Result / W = 0.06 mag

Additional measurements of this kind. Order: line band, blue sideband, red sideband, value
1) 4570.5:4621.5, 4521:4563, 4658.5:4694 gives -0.062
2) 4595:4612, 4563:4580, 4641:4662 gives 0.070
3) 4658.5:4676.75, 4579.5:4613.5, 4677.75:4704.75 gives -0.137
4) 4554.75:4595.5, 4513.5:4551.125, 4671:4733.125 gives -0.097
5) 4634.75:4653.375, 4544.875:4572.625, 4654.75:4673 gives 0.057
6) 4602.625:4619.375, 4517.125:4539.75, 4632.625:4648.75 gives -0.059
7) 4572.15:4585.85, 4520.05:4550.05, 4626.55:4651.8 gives -0.136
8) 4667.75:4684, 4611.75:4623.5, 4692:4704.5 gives 0.069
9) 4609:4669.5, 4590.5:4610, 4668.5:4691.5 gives -0.075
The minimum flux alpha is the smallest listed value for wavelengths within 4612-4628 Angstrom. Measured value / 8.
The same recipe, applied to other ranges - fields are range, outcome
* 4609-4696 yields 6.54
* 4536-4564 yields 5.62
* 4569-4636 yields 6.82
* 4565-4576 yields 8.37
